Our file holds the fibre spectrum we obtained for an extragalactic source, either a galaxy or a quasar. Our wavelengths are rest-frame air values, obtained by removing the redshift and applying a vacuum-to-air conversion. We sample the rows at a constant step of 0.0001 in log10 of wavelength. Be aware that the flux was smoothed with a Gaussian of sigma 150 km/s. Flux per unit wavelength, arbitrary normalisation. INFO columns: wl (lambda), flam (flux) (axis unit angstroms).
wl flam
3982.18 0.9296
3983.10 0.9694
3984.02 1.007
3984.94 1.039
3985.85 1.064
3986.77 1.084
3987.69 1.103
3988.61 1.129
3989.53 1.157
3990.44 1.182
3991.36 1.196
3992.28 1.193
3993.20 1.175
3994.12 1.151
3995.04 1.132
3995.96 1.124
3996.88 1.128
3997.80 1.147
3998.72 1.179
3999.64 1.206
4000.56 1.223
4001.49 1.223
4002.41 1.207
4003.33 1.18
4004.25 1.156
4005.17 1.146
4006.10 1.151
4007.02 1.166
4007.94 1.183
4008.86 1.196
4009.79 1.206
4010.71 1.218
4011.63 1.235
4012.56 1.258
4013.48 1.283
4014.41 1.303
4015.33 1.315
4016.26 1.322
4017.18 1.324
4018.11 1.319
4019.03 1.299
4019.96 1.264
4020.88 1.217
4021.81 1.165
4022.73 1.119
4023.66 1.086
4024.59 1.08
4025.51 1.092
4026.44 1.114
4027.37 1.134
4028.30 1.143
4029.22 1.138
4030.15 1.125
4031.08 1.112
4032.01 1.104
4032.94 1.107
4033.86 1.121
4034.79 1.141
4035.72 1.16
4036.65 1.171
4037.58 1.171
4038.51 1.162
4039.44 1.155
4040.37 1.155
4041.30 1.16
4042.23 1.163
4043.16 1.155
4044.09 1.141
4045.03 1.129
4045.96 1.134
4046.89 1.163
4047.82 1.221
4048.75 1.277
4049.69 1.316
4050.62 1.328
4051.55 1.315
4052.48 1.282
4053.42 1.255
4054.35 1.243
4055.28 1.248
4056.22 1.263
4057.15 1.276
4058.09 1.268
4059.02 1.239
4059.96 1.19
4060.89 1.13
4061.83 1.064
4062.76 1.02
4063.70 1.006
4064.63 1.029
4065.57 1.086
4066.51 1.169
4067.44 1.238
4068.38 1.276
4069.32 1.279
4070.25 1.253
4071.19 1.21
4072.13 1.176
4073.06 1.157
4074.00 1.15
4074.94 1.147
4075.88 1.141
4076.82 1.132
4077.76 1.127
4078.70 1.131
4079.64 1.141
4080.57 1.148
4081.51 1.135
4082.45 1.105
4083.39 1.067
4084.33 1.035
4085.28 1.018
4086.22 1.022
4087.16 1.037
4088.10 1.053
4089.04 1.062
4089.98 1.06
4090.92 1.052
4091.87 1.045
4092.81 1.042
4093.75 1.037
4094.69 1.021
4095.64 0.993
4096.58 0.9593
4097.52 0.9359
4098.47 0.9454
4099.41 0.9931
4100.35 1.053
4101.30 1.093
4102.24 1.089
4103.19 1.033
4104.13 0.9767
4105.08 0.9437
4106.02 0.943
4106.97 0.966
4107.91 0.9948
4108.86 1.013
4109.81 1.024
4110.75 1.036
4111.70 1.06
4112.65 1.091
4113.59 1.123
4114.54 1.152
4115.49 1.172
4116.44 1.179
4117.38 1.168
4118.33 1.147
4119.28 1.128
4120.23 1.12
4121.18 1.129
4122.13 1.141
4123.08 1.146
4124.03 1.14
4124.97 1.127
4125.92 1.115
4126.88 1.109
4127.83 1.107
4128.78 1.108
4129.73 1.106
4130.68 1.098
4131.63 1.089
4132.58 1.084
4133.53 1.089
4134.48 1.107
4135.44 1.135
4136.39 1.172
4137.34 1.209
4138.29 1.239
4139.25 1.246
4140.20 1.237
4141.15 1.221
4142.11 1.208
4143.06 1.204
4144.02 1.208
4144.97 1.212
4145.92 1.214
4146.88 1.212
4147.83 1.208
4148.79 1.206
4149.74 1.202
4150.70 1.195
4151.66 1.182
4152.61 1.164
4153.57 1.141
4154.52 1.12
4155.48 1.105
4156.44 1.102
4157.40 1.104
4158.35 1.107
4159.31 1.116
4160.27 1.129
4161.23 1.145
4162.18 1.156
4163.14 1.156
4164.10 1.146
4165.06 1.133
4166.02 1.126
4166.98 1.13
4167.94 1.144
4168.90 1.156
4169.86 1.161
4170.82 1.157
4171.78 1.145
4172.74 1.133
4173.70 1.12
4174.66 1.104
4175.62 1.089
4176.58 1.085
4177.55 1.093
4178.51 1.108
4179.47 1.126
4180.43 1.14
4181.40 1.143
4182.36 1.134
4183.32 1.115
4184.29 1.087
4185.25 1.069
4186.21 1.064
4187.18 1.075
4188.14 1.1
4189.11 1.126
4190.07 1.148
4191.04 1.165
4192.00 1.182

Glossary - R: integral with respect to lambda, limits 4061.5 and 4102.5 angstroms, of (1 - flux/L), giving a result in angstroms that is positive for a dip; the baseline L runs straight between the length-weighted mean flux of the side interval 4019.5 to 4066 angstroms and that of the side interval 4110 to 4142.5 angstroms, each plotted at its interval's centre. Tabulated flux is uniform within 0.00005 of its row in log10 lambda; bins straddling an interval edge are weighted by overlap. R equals 2.3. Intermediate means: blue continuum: 1.17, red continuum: 1.14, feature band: 1.09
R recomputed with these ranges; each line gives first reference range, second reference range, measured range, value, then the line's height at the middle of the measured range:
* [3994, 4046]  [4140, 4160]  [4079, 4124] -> 4.3 angstroms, 1.17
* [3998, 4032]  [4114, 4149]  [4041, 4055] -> -0.4 angstroms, 1.18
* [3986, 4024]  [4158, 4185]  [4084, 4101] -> 2.0 angstroms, 1.16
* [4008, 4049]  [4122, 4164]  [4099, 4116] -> 1.8 angstroms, 1.16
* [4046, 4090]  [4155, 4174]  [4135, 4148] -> -0.8 angstroms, 1.14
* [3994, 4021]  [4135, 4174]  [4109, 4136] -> 1.4 angstroms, 1.18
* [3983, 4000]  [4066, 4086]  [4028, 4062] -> -1.4 angstroms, 1.14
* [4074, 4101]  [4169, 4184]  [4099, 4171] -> -2.1 angstroms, 1.09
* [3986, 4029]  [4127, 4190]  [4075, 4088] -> 0.8 angstroms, 1.16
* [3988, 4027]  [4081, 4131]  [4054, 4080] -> -1.3 angstroms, 1.12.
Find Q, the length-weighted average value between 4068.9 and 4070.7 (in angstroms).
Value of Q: 1.27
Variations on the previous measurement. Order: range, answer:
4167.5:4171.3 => 1.15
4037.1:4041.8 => 1.16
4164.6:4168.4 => 1.13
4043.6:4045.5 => 1.13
